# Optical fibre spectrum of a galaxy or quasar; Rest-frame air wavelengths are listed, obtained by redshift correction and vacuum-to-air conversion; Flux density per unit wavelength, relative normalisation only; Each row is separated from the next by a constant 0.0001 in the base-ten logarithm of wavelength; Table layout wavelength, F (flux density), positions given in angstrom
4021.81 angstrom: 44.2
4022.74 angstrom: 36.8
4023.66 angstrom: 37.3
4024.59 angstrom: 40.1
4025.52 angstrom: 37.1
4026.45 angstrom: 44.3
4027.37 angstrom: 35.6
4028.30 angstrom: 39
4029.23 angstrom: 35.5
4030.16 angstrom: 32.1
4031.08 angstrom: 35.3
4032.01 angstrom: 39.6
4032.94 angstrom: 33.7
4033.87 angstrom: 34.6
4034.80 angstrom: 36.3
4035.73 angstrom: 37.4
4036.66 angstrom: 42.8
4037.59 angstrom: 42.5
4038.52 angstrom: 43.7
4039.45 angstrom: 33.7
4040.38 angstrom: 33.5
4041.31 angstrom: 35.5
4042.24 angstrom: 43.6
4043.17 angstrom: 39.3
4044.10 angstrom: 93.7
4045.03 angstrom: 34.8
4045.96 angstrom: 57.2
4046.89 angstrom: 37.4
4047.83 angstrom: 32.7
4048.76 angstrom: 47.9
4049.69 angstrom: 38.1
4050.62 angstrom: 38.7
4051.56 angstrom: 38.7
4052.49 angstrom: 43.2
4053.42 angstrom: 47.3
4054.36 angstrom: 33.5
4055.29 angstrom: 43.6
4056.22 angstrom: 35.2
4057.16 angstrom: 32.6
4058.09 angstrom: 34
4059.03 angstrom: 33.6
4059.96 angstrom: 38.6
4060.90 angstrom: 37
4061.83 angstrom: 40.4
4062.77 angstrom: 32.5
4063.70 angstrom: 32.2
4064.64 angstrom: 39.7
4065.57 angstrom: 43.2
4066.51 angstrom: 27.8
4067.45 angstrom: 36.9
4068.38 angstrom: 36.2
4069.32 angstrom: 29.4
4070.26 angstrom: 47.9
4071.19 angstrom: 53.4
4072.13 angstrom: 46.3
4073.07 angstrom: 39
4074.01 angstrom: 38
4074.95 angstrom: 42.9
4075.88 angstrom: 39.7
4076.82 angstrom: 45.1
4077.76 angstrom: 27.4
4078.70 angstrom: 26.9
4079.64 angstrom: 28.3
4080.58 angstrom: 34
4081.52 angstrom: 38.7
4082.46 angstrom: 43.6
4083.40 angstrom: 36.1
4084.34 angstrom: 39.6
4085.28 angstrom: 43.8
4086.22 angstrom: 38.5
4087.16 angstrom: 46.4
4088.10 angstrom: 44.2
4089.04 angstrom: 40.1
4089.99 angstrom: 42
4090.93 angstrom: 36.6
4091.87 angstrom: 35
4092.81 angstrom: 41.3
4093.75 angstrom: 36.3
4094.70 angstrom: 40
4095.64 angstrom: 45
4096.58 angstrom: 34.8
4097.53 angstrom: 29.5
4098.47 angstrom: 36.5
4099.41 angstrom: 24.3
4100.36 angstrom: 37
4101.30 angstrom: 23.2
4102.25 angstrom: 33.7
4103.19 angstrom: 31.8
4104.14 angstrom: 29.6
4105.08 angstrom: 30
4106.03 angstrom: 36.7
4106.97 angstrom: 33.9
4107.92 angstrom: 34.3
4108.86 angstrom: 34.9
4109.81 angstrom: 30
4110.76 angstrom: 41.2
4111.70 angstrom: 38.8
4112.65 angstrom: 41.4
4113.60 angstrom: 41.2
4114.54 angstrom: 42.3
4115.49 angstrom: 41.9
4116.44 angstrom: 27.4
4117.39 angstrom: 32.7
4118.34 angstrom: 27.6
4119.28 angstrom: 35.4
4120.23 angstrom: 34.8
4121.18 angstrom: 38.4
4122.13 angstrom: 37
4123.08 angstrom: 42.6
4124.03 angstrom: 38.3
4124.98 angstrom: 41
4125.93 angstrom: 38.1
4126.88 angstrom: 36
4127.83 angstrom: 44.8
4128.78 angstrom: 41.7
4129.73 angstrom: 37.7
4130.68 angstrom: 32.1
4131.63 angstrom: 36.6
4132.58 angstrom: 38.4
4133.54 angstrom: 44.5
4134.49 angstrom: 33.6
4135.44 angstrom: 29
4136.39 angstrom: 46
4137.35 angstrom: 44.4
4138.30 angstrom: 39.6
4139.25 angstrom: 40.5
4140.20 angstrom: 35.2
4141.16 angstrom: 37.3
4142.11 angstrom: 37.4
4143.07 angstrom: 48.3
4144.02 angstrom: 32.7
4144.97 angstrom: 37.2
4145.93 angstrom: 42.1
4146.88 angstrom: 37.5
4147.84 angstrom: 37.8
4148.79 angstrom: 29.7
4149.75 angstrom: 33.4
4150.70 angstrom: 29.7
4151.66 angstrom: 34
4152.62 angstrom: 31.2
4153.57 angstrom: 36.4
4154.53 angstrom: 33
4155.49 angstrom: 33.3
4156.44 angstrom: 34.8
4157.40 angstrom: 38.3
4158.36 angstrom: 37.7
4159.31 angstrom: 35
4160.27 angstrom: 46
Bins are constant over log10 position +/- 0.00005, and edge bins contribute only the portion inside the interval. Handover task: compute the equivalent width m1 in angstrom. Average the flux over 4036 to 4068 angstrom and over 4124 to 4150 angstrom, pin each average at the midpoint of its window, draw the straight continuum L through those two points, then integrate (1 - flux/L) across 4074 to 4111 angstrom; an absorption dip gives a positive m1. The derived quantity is 2.87 angstrom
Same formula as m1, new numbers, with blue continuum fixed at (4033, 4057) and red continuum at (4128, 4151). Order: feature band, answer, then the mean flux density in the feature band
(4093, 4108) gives 2.2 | 33.7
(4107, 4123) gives 1.0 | 36.3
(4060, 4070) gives 1.2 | 35.9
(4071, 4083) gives 0.6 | 38.3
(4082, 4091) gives -0.3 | 41.3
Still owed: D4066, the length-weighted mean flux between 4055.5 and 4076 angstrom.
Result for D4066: 38.1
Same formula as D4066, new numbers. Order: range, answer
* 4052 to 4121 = 37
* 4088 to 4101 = 36.9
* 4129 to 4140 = 38.4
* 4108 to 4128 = 37.2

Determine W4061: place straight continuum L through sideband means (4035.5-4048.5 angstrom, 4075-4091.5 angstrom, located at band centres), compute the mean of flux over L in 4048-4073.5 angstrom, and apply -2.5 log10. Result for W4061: 0.07 mag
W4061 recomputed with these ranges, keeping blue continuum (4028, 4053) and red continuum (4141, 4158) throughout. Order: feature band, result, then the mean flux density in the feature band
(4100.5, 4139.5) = 0.01 mag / 36.7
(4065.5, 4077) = -0.02 mag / 40.2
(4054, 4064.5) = 0.12 mag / 35.9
